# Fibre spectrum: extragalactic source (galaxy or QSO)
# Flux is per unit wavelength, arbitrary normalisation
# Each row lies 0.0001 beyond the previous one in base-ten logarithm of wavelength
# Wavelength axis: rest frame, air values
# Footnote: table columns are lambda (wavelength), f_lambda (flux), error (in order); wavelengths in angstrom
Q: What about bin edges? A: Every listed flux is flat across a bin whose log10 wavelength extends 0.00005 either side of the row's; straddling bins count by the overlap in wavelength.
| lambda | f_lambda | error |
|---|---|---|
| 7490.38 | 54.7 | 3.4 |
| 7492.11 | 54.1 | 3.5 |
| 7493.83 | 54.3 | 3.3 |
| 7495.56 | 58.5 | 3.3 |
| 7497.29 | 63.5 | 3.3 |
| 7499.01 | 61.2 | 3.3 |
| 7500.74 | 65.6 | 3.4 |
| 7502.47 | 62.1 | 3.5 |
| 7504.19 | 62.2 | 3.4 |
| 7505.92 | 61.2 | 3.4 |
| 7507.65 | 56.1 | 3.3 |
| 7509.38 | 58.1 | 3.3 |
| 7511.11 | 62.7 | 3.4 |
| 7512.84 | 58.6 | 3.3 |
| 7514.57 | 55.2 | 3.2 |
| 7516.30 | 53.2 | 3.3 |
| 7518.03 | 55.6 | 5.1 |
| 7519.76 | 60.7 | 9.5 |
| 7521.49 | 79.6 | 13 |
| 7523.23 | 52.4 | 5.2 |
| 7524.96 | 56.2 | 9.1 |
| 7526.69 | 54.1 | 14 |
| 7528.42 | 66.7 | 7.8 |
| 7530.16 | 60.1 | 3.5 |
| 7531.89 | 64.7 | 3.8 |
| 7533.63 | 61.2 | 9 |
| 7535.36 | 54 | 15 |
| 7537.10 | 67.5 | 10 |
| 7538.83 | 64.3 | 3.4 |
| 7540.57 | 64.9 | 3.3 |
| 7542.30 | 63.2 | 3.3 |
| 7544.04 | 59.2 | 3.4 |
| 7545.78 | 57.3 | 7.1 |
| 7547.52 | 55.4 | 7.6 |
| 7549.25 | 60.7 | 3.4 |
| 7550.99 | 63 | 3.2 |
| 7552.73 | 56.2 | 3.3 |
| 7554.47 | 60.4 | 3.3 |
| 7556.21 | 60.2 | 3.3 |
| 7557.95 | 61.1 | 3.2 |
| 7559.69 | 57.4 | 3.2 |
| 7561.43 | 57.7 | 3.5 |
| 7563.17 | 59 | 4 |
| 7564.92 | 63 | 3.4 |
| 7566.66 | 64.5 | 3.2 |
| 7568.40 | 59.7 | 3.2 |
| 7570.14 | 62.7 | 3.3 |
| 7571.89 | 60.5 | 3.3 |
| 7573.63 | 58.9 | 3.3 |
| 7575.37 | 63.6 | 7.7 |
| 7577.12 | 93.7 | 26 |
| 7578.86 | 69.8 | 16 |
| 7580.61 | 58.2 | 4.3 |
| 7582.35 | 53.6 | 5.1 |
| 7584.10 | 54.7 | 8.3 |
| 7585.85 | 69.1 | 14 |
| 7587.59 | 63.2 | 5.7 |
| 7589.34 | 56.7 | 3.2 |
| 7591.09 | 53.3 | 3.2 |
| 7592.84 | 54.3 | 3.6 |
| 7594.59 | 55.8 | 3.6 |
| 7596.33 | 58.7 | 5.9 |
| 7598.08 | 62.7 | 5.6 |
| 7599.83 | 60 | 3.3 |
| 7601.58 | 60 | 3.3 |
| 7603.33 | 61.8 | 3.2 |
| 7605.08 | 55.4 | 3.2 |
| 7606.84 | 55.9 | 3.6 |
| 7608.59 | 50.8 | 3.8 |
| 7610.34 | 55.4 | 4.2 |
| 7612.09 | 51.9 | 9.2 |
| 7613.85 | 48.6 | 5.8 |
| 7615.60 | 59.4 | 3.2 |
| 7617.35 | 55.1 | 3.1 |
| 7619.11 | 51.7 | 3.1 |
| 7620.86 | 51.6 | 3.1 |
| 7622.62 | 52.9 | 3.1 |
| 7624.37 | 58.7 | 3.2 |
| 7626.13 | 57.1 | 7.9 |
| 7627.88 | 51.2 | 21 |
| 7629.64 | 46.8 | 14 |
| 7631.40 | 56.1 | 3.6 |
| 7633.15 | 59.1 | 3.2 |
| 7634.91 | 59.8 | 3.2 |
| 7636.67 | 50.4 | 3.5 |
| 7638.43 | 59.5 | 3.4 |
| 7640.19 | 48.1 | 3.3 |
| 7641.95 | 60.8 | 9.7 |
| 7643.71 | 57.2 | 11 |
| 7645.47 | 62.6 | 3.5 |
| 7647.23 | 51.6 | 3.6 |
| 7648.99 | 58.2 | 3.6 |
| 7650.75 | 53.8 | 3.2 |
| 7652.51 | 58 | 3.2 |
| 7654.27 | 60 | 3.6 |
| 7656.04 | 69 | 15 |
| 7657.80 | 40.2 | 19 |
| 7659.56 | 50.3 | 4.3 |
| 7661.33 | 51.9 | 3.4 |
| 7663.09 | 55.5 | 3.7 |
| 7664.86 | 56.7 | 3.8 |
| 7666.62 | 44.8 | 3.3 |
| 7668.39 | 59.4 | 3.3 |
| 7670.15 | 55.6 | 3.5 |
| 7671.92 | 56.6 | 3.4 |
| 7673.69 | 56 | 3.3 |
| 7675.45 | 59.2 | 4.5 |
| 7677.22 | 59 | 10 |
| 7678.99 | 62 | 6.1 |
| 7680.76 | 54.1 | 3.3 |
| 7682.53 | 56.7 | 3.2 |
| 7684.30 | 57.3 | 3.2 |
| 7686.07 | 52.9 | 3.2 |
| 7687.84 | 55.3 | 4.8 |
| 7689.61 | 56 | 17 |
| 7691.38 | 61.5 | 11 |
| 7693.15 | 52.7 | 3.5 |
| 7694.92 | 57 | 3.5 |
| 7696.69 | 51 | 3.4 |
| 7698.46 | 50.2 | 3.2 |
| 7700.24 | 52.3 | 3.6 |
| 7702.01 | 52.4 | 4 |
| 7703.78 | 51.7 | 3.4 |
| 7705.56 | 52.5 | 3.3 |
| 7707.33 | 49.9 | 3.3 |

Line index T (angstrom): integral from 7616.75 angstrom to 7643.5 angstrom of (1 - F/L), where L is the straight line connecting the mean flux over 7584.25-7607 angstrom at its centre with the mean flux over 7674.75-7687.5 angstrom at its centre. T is 1.6 angstrom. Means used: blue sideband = 58.9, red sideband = 57.2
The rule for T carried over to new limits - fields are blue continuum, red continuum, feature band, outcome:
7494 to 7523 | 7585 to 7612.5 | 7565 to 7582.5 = -1.9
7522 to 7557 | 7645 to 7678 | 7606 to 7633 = 1.7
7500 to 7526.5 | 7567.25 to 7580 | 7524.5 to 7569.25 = 2.2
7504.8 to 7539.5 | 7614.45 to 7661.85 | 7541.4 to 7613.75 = -2.6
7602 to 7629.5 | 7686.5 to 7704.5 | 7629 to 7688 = -1.7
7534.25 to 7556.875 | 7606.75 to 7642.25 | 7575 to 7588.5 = -1.9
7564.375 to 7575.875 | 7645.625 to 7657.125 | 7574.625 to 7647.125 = 3.0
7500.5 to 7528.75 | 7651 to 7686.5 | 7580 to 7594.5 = 0.0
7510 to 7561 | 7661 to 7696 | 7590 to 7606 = 0.1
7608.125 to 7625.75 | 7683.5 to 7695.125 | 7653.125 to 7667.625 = 0.4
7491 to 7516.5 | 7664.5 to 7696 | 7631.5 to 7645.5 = 0.0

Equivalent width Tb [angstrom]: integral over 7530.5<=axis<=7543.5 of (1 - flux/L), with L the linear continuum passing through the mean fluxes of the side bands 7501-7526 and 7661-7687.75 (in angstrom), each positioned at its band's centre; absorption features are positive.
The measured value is -0.8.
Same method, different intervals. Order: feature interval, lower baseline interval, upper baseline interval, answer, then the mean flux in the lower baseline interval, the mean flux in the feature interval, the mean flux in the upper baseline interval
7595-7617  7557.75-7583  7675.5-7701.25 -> 1.51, 63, 56.7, 55.7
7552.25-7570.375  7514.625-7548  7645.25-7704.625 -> -0.24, 60.5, 60.2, 55.3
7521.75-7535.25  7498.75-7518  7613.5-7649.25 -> -0.28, 59.4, 59.9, 55.1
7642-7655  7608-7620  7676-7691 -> -0.58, 53.3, 57.6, 56.9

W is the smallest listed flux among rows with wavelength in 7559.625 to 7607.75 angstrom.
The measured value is 53.3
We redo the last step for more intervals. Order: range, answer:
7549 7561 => 56.2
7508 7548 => 52.4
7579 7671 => 40.2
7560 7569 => 57.7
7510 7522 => 53.2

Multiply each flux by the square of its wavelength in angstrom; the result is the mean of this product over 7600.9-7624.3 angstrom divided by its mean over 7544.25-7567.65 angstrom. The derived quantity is 0.93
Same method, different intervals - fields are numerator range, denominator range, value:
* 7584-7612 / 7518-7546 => 0.96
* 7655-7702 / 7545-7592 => 0.93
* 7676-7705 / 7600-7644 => 1.02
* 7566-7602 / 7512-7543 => 1.03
